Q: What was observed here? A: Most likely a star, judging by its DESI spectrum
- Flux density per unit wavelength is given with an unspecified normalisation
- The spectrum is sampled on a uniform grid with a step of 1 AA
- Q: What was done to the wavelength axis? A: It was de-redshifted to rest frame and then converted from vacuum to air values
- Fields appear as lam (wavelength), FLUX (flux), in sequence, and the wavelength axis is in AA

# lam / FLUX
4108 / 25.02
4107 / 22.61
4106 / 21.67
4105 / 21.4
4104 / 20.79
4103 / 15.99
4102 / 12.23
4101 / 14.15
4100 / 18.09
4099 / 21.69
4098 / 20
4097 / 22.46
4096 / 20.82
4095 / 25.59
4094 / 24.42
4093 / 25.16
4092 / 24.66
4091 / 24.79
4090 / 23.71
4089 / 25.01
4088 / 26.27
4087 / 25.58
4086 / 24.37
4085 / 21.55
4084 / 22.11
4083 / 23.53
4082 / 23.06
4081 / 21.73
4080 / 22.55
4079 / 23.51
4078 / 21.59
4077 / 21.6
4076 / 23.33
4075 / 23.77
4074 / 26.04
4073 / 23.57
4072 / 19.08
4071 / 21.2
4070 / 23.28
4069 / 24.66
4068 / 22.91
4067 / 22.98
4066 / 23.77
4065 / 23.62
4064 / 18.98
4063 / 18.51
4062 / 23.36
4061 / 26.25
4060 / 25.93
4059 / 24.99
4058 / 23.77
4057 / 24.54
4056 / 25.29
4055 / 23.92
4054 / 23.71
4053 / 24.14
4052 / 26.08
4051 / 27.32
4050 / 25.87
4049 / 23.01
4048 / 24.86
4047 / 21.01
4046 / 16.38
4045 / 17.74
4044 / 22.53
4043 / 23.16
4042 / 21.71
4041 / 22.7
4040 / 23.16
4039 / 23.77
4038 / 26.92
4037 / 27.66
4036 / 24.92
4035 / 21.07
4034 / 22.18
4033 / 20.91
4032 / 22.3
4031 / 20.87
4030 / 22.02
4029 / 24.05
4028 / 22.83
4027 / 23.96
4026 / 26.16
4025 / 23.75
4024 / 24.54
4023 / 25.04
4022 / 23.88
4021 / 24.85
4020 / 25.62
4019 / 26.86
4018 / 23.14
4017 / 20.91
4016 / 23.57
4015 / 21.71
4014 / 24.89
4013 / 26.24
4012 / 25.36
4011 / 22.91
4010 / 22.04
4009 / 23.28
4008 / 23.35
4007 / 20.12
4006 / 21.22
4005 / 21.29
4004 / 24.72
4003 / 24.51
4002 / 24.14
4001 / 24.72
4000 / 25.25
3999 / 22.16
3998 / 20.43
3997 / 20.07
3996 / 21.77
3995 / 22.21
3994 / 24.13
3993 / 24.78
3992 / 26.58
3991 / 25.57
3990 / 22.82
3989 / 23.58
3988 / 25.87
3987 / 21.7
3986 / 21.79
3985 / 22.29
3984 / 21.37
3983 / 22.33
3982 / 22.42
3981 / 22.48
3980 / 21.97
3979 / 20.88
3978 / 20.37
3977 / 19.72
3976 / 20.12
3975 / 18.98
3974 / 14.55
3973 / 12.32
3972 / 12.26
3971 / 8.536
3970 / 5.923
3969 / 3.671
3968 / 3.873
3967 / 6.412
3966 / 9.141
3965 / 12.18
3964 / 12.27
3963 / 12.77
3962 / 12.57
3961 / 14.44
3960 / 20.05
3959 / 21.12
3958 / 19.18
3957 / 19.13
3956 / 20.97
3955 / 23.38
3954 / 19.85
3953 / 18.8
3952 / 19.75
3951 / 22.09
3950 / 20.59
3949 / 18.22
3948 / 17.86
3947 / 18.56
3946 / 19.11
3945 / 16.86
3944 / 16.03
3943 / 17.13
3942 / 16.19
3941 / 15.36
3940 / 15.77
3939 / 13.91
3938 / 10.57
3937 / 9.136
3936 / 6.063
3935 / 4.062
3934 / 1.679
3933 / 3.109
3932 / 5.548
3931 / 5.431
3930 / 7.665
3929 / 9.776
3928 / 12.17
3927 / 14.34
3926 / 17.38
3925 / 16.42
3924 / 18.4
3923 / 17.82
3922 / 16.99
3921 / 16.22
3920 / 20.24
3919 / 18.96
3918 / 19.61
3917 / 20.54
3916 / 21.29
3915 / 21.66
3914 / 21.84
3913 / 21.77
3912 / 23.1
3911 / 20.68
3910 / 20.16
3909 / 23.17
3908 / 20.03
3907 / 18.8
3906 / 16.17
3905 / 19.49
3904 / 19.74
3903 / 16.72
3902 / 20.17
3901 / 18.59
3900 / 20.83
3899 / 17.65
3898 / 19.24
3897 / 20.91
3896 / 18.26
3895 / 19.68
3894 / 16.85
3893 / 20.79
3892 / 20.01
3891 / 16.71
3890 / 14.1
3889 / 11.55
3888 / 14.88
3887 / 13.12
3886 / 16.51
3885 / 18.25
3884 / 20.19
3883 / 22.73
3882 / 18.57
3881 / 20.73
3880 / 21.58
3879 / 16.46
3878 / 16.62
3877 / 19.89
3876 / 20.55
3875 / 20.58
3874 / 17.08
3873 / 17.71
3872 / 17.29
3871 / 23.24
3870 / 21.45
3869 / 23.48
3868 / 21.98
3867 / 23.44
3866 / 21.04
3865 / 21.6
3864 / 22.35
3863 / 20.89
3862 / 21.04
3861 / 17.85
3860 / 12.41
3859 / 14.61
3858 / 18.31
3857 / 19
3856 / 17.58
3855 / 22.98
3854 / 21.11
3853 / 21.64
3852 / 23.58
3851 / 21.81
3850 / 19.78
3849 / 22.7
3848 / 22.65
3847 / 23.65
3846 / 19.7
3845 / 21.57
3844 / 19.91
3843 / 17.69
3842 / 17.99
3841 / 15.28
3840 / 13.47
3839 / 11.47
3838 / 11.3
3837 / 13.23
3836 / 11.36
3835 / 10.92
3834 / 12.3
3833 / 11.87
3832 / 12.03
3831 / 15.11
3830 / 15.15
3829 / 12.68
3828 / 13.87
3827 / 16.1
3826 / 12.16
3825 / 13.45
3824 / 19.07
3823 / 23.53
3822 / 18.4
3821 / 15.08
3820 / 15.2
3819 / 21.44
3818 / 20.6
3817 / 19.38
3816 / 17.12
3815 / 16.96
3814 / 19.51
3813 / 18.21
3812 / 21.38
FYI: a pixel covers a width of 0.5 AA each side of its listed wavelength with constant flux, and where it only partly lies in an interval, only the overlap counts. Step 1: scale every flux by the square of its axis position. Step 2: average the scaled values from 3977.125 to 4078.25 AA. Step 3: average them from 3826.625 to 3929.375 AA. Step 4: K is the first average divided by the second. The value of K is 1.37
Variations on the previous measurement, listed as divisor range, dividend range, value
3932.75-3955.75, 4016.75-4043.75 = 1.63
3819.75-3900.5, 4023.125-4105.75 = 1.40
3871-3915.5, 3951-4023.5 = 1.12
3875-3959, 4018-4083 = 1.46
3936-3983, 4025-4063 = 1.53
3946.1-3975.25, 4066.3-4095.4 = 1.65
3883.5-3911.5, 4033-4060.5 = 1.39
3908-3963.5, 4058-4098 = 1.53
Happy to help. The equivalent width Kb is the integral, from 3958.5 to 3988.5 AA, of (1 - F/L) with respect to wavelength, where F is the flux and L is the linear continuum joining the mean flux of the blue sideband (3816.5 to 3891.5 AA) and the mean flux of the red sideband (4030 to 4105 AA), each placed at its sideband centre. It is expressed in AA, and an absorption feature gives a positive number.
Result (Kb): 6.6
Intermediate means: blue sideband 18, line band 16.1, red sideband 22.8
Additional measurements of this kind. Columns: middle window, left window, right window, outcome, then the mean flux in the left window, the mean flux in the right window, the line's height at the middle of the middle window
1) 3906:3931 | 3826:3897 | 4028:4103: 1.7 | 18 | 22.8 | 19.4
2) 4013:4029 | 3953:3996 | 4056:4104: -3.3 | 18.1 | 22.6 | 20.1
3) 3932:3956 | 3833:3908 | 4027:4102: 6.4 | 18.6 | 23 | 20.2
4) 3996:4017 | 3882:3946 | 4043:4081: -2.5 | 16.4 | 23.1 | 20.6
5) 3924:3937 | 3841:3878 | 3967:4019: 7.3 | 20.2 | 20.7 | 20.5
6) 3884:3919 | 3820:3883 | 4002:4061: 1.3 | 18.1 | 23.6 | 19.6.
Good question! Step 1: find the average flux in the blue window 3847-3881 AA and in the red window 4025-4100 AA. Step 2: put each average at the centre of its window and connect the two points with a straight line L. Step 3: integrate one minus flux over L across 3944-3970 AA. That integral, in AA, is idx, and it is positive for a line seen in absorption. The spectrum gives 6.83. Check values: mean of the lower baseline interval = 20.2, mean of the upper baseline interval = 23.2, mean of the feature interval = 15.9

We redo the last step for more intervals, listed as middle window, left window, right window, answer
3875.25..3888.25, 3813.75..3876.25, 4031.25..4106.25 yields 0.2 AA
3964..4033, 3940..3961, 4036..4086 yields -0.2 AA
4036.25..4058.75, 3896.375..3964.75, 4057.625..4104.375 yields -2.6 AA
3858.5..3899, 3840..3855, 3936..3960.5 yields 1.5 AA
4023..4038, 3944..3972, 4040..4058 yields -1.4 AA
